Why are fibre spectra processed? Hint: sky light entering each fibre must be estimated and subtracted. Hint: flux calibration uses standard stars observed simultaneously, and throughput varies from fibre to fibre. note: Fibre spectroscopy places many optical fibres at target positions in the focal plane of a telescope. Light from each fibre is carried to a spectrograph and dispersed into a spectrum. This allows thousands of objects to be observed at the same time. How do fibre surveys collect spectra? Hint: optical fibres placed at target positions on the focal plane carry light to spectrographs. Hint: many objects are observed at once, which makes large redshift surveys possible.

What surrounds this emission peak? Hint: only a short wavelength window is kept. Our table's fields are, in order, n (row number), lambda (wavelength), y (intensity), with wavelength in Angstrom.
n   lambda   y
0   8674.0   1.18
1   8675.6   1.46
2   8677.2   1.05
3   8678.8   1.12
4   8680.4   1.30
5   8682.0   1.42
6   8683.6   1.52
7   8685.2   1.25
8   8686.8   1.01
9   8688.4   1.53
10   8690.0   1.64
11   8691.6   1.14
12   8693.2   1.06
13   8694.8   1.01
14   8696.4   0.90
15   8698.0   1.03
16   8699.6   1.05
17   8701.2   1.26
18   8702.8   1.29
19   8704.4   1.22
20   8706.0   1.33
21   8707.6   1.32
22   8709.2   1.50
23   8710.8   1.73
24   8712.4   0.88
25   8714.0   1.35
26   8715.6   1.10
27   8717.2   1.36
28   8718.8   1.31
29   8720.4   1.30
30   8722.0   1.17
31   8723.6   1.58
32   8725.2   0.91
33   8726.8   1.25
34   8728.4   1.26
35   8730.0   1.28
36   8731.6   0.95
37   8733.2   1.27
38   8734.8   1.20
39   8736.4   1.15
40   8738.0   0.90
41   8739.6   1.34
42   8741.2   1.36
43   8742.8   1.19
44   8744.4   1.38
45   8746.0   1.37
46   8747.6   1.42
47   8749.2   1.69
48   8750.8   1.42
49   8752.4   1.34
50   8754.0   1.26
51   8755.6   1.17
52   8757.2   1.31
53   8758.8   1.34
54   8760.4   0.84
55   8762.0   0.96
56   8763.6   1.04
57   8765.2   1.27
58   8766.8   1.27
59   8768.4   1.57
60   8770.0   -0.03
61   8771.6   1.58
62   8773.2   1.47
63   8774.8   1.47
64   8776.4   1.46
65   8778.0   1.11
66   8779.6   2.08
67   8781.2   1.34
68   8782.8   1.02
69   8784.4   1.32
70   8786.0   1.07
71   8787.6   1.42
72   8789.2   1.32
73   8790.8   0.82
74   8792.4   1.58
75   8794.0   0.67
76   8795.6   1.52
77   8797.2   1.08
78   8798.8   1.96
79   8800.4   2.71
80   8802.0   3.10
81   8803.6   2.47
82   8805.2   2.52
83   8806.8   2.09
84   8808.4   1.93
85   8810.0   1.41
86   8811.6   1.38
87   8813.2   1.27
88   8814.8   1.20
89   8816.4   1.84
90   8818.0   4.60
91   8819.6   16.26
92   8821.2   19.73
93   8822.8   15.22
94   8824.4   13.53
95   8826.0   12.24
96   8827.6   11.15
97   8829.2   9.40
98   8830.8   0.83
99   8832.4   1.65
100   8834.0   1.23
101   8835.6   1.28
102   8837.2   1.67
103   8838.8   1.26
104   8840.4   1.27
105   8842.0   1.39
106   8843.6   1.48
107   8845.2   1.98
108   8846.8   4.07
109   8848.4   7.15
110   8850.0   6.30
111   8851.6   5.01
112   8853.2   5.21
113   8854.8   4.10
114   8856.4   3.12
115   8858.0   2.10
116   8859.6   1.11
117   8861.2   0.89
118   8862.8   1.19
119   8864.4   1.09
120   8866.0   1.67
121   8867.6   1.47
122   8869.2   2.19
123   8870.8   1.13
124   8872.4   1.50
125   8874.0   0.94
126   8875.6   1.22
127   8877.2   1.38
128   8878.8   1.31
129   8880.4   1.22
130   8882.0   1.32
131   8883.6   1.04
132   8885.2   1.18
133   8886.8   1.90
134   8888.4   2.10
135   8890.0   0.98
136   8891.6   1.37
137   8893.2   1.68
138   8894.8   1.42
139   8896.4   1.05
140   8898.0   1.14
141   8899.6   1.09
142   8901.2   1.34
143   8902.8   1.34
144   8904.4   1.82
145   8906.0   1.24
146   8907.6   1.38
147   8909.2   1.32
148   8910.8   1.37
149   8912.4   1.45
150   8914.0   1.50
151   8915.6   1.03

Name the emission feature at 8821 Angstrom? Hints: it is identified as Halpha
